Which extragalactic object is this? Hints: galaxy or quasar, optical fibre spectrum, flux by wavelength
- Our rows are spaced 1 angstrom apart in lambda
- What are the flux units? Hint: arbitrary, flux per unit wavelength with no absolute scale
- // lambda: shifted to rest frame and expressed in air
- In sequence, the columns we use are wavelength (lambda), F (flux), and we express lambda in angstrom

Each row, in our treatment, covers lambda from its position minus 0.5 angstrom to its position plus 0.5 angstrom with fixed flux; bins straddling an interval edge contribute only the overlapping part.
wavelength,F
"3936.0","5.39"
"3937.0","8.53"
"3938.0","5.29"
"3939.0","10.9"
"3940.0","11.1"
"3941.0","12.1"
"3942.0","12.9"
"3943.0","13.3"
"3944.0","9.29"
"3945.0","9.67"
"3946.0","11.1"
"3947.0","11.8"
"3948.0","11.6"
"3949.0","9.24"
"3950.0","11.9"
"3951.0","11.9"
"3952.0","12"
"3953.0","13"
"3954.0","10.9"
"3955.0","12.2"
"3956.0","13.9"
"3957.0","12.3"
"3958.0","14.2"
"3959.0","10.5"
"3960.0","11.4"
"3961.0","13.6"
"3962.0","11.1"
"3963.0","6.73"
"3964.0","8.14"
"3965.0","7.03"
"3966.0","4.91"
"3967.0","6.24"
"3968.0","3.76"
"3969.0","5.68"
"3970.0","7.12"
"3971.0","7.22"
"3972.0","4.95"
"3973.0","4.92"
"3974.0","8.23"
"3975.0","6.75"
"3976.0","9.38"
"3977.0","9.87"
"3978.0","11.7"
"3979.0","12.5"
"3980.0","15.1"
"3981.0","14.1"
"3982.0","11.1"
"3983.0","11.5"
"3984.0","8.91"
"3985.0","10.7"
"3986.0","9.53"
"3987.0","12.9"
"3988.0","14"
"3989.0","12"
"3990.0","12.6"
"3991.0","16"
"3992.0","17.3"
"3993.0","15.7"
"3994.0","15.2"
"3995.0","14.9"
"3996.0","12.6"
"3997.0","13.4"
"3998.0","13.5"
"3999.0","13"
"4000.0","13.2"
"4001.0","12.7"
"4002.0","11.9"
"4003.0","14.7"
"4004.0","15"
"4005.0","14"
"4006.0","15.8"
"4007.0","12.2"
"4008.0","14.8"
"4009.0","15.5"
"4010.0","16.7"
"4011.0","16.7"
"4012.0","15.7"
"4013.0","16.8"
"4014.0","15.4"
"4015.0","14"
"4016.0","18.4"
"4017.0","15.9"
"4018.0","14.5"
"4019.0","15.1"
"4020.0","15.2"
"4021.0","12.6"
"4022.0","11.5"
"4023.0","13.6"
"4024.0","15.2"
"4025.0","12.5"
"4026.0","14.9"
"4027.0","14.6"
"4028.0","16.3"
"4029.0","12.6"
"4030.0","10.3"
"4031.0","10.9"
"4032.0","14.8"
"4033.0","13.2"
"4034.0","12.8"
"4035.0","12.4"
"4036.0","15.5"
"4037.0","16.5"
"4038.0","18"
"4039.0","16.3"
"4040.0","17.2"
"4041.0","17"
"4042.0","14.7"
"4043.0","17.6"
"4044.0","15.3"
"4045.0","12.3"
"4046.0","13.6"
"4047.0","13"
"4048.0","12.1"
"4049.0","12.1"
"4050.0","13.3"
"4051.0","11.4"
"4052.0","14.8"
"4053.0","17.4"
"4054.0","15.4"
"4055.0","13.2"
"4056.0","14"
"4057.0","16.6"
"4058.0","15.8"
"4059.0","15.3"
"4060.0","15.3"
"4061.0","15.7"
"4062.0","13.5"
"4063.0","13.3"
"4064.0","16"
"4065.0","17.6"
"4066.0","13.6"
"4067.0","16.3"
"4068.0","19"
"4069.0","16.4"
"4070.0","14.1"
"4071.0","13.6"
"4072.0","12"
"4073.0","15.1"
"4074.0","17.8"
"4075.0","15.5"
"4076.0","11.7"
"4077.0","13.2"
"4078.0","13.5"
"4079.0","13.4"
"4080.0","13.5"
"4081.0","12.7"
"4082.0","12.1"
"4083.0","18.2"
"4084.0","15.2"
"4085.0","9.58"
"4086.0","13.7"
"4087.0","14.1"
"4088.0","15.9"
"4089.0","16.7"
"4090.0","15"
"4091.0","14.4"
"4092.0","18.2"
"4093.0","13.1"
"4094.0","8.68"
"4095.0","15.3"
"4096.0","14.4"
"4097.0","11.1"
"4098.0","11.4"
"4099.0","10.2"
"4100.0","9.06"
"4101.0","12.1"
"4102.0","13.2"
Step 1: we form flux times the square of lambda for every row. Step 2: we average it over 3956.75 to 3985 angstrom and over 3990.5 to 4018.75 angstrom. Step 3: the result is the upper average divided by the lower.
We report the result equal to 1.63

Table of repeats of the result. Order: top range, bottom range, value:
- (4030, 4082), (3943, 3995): 1.42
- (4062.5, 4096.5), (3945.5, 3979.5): 1.59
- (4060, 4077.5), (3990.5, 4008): 1.09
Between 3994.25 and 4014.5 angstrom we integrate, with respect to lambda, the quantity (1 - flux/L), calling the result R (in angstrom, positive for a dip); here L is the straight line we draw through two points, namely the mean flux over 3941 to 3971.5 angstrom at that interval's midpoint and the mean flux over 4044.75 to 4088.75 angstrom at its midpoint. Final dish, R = -4.1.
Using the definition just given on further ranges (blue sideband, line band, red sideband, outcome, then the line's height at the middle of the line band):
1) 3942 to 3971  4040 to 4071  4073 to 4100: -4.8 angstrom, 12.9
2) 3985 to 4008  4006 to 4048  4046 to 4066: -1.7 angstrom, 14.1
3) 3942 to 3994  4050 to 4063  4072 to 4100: -1.8 angstrom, 13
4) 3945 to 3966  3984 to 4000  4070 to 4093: -1.9 angstrom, 12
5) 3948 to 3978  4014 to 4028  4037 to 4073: -1.8 angstrom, 12.9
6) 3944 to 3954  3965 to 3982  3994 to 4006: 5.7 angstrom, 12.4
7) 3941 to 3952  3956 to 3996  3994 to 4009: 6.7 angstrom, 12.7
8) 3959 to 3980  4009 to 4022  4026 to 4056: -3.5 angstrom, 12.2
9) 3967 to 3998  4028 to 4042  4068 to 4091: -1.9 angstrom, 12.8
